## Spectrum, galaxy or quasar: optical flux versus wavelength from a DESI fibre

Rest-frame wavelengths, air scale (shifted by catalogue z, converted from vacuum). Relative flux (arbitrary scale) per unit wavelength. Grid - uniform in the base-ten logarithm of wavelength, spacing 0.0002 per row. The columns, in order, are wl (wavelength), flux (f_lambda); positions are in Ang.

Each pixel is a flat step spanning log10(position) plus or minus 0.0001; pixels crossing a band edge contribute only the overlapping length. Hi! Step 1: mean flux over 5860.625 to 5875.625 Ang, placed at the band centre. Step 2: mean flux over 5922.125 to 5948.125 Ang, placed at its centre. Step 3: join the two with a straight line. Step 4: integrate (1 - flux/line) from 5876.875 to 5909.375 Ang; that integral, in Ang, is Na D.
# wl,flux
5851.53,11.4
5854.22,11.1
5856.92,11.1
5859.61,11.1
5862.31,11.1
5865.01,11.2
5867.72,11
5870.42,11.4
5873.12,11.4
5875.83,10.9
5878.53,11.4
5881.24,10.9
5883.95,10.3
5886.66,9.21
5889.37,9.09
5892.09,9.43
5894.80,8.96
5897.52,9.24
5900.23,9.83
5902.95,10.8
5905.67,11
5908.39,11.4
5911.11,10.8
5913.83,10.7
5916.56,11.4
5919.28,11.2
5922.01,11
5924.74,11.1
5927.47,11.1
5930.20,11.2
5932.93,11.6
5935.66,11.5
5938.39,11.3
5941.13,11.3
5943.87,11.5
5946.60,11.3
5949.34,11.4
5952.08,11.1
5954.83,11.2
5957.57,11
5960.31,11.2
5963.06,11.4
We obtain 3.2 Ang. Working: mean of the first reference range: 11.2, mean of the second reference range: 11.3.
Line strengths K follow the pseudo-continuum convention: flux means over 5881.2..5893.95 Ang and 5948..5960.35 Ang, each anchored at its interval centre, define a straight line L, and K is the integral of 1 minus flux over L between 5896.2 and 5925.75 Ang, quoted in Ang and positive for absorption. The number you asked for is -1.7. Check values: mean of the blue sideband 9.64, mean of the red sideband 11.2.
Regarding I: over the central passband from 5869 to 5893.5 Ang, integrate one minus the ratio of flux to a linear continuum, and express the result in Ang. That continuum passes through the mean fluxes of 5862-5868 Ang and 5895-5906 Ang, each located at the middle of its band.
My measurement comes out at 0.4 Ang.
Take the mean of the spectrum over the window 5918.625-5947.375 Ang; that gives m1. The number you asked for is 11.3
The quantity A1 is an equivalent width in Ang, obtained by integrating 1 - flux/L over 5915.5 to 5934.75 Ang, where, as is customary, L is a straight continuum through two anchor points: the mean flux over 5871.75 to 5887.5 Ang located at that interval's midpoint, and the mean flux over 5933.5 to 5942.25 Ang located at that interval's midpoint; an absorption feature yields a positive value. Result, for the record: 0.0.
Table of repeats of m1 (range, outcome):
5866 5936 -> 10.7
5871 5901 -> 10.1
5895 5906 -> 10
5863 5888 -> 10.9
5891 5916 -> 10.3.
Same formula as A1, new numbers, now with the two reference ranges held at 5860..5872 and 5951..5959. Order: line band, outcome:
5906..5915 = 0.1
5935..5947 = -0.3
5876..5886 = 0.4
